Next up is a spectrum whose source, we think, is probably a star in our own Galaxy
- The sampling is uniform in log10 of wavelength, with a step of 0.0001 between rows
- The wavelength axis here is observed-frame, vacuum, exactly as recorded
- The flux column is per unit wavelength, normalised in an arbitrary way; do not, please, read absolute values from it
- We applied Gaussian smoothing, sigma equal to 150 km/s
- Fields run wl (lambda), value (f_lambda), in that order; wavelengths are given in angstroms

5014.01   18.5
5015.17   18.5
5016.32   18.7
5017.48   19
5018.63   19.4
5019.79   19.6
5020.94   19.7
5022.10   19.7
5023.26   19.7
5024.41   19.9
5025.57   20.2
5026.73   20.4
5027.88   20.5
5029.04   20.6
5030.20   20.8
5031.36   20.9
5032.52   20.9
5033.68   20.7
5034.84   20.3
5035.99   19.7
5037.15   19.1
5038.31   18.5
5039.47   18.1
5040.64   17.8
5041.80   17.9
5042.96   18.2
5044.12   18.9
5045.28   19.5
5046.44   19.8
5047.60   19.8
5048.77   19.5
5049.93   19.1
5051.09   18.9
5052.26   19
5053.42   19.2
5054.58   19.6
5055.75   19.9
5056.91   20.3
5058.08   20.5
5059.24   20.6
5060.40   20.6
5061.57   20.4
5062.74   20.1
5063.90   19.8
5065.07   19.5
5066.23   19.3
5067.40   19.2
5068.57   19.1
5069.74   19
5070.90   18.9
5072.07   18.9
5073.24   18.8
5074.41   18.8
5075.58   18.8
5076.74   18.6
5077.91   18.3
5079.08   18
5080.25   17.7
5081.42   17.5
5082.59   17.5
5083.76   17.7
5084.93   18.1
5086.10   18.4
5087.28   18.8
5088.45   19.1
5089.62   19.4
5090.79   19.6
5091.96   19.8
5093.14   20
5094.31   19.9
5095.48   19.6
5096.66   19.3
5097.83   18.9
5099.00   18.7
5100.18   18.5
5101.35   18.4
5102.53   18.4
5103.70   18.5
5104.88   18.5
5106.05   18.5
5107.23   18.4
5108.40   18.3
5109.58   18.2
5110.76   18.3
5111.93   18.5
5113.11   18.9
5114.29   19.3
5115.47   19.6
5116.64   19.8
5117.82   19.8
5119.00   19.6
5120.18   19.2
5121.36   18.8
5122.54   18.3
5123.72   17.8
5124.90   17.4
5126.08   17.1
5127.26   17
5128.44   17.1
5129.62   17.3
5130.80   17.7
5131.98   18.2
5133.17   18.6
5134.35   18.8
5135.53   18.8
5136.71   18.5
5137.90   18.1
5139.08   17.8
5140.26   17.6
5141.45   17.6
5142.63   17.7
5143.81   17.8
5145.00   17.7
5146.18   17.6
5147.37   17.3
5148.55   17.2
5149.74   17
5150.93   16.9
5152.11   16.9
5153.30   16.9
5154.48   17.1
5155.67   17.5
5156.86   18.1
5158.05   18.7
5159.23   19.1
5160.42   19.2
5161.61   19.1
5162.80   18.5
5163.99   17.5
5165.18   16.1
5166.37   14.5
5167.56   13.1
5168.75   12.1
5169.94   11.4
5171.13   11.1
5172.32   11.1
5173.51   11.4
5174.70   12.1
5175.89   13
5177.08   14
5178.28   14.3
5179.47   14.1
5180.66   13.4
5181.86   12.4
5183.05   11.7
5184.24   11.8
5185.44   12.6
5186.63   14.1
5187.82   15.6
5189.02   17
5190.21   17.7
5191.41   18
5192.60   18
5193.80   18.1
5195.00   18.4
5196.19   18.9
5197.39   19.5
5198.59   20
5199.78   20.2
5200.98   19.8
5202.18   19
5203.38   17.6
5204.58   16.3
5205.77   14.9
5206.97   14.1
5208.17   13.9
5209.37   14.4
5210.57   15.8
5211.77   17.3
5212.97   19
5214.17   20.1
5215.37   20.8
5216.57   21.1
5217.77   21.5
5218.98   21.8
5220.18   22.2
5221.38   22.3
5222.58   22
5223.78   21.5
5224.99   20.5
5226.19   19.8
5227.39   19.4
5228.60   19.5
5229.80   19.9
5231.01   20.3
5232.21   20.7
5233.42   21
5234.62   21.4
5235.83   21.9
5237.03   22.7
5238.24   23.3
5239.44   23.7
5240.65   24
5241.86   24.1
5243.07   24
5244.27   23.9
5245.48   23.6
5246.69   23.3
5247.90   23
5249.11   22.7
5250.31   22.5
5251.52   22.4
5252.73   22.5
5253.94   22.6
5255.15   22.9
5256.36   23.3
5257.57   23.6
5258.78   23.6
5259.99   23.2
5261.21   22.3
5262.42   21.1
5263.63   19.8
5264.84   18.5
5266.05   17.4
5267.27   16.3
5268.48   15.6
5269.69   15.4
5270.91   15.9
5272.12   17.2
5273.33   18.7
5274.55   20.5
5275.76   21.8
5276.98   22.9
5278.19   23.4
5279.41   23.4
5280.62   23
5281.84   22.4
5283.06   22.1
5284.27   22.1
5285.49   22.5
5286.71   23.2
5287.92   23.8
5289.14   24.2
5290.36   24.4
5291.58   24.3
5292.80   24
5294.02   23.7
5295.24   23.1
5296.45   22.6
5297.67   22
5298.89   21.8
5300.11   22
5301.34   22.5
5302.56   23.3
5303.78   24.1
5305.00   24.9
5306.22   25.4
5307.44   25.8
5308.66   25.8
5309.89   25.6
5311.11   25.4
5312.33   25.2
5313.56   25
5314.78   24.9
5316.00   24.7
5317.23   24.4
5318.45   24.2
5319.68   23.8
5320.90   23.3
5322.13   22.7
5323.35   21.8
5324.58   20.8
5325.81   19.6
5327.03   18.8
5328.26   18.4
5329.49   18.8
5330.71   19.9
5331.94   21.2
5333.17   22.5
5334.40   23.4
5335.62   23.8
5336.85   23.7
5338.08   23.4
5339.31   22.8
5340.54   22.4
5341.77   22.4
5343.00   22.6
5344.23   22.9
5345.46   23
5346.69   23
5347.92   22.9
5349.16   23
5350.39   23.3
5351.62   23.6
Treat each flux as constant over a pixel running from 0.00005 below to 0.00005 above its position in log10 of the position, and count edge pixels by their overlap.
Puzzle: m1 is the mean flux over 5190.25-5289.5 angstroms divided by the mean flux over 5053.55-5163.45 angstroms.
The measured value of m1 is 1.11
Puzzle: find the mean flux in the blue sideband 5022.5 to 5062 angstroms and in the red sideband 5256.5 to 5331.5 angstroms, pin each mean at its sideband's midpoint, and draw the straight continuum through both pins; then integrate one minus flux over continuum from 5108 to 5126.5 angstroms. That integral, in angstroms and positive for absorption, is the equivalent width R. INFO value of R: 1.6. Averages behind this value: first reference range 19.7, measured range 18.7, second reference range 22.2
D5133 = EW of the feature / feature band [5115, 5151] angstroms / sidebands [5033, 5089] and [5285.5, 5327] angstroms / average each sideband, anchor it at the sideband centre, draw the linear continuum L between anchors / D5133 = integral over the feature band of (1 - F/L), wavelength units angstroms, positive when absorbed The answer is 4.1 angstroms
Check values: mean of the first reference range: 19.1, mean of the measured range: 18.1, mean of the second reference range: 23.6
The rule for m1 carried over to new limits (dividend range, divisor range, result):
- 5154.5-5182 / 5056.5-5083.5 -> 0.78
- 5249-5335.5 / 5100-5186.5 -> 1.32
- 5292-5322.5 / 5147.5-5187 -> 1.60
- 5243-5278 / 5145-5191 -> 1.38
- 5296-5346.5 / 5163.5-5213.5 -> 1.50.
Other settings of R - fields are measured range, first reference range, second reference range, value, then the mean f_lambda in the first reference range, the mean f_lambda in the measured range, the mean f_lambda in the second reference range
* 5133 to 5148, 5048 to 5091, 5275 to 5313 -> 1.85 angstroms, 19.1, 18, 23.6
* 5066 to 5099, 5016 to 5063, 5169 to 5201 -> -0.94 angstroms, 19.7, 18.8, 15.1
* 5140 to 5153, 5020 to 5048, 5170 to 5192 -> -2.05 angstroms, 19.7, 17.4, 13.6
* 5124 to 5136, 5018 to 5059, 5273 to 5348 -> 1.71 angstroms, 19.6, 17.8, 22.9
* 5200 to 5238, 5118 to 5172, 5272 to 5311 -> 1.44 angstroms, 17.3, 19.5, 23.1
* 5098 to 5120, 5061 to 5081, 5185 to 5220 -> -0.16 angstroms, 19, 18.8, 17.9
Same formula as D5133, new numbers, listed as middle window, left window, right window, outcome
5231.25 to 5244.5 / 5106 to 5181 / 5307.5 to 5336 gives -1.71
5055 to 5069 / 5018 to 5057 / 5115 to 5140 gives -0.51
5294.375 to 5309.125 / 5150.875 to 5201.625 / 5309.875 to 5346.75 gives -1.44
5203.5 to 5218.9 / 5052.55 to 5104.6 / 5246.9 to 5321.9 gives 2.68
